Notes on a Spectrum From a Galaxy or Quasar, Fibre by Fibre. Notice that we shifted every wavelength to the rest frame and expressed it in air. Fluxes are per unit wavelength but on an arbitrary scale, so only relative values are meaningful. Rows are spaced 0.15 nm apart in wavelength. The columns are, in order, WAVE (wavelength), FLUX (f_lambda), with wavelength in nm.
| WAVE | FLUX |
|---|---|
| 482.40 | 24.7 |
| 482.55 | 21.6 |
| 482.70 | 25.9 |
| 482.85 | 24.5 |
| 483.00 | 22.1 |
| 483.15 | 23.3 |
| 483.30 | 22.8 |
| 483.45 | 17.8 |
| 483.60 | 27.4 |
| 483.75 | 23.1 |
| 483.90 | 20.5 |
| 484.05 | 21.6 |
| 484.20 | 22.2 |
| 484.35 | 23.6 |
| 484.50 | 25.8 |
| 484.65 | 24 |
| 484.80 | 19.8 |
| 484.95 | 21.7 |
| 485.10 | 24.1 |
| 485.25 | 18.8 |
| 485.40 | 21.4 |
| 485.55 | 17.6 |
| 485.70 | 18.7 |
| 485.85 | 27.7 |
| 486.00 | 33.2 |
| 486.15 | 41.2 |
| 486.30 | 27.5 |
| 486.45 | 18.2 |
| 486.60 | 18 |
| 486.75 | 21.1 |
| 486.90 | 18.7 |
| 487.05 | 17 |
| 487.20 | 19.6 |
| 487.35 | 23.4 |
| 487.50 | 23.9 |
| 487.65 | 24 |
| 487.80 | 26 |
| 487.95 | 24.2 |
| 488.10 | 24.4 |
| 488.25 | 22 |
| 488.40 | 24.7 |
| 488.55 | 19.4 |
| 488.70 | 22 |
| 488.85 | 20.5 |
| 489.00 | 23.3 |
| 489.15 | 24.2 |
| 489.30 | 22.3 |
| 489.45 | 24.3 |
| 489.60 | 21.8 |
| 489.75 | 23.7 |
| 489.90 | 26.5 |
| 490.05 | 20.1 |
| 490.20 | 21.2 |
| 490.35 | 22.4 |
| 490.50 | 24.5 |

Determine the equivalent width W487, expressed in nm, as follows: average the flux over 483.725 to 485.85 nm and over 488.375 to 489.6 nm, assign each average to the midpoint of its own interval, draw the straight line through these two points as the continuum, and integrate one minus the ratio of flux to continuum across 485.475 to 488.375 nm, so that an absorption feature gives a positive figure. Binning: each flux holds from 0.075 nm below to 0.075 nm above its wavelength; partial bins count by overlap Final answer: -0.18 nm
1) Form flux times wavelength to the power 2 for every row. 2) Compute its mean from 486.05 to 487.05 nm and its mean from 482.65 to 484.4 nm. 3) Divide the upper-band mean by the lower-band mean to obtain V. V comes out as 1.05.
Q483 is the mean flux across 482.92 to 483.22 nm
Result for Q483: 22.7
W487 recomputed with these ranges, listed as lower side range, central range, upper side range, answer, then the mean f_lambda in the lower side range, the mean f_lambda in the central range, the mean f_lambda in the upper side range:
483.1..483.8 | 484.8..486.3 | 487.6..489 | -0.123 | 22.9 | 24.8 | 23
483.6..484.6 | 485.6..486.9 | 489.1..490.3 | -0.115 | 23.2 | 25.1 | 23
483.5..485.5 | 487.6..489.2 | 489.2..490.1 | -0.005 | 22.5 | 23.1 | 23.2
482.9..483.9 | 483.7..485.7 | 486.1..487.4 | 0.071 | 22.6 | 21.7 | 22.4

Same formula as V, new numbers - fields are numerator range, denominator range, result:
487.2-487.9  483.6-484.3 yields 1.07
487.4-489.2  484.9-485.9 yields 1.10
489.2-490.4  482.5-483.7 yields 1.01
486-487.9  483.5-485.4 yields 1.06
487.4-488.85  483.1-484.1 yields 1.06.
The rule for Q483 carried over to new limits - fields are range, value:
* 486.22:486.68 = 21.4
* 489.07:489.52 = 23.6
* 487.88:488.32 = 23.5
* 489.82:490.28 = 22.6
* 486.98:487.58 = 21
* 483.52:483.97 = 23.6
